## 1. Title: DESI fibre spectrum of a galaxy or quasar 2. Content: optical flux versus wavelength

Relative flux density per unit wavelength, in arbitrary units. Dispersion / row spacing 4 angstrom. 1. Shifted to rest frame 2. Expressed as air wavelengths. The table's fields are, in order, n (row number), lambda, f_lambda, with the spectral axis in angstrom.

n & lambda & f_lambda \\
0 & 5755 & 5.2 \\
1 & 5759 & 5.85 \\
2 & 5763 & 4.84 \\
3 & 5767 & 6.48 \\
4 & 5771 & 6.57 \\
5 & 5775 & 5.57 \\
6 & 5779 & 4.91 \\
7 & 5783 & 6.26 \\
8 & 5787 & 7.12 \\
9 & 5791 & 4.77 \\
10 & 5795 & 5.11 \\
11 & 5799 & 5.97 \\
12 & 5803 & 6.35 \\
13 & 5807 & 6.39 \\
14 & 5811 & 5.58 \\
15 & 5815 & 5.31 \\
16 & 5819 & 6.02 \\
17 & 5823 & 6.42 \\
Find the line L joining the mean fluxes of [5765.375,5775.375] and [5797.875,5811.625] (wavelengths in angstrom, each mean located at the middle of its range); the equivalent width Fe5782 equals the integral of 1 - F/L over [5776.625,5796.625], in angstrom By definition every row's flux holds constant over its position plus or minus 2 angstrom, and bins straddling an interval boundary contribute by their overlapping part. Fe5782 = 1.9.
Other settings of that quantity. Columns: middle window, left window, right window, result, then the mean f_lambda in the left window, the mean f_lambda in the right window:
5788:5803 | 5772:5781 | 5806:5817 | 0.03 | 5.39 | 5.7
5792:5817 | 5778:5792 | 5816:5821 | 0.60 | 5.9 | 5.88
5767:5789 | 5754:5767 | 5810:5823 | -2.17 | 5.49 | 5.76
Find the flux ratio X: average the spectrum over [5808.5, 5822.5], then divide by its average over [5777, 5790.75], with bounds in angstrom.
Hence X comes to 1.0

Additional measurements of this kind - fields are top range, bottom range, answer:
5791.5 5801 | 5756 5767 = 0.98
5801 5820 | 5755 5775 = 1.02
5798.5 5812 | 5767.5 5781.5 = 1.06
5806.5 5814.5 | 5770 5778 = 0.99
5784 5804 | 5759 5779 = 1.02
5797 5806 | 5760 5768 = 1.11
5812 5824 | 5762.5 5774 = 0.96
